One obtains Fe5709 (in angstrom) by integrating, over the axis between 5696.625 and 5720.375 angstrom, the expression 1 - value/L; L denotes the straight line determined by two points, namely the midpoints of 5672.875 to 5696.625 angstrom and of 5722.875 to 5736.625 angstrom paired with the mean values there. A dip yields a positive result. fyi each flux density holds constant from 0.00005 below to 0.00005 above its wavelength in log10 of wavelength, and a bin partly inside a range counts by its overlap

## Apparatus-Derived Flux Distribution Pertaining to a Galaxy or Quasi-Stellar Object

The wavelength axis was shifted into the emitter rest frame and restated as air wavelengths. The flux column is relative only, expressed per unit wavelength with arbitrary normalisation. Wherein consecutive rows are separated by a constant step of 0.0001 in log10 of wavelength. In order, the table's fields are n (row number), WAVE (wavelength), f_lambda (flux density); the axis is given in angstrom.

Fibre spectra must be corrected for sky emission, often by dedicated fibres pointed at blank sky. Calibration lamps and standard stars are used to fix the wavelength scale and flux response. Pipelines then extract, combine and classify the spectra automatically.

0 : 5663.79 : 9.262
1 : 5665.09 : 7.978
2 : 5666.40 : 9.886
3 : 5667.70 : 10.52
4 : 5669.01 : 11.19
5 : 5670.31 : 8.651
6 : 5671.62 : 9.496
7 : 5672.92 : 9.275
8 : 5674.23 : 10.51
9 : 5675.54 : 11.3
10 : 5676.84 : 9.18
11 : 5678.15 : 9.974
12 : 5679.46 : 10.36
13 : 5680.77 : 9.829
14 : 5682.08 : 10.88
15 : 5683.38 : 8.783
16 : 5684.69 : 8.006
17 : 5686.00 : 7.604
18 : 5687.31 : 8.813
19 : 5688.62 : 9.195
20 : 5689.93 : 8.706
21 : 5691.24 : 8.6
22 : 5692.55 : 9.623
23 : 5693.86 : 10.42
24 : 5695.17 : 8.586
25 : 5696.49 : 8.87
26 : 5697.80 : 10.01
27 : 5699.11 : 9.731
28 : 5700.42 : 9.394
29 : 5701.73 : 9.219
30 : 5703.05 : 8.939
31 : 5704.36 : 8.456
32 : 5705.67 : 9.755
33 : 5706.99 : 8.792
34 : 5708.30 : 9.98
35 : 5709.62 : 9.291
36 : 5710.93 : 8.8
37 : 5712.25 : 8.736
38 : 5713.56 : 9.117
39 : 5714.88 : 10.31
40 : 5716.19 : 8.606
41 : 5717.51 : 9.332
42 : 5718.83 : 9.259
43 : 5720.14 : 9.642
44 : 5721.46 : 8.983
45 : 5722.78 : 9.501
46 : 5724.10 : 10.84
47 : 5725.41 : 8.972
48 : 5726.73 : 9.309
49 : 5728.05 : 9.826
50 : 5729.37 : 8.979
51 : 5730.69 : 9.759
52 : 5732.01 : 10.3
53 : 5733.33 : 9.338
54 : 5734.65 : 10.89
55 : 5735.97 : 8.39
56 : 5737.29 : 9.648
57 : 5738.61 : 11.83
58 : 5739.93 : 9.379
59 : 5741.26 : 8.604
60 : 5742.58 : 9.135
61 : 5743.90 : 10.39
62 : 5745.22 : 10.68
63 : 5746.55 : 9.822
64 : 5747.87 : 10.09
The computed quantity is 0.6 angstrom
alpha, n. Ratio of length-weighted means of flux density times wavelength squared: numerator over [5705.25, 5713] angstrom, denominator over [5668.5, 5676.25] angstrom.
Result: 0.9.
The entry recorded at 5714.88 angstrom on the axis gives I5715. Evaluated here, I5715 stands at 10.31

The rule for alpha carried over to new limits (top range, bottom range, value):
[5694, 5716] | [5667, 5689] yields 0.97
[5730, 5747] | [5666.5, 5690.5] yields 1.05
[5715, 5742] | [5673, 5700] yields 1.03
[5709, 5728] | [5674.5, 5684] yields 0.94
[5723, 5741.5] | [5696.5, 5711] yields 1.06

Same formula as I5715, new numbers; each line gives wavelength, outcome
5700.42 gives 9.394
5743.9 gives 10.39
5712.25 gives 8.736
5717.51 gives 9.332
